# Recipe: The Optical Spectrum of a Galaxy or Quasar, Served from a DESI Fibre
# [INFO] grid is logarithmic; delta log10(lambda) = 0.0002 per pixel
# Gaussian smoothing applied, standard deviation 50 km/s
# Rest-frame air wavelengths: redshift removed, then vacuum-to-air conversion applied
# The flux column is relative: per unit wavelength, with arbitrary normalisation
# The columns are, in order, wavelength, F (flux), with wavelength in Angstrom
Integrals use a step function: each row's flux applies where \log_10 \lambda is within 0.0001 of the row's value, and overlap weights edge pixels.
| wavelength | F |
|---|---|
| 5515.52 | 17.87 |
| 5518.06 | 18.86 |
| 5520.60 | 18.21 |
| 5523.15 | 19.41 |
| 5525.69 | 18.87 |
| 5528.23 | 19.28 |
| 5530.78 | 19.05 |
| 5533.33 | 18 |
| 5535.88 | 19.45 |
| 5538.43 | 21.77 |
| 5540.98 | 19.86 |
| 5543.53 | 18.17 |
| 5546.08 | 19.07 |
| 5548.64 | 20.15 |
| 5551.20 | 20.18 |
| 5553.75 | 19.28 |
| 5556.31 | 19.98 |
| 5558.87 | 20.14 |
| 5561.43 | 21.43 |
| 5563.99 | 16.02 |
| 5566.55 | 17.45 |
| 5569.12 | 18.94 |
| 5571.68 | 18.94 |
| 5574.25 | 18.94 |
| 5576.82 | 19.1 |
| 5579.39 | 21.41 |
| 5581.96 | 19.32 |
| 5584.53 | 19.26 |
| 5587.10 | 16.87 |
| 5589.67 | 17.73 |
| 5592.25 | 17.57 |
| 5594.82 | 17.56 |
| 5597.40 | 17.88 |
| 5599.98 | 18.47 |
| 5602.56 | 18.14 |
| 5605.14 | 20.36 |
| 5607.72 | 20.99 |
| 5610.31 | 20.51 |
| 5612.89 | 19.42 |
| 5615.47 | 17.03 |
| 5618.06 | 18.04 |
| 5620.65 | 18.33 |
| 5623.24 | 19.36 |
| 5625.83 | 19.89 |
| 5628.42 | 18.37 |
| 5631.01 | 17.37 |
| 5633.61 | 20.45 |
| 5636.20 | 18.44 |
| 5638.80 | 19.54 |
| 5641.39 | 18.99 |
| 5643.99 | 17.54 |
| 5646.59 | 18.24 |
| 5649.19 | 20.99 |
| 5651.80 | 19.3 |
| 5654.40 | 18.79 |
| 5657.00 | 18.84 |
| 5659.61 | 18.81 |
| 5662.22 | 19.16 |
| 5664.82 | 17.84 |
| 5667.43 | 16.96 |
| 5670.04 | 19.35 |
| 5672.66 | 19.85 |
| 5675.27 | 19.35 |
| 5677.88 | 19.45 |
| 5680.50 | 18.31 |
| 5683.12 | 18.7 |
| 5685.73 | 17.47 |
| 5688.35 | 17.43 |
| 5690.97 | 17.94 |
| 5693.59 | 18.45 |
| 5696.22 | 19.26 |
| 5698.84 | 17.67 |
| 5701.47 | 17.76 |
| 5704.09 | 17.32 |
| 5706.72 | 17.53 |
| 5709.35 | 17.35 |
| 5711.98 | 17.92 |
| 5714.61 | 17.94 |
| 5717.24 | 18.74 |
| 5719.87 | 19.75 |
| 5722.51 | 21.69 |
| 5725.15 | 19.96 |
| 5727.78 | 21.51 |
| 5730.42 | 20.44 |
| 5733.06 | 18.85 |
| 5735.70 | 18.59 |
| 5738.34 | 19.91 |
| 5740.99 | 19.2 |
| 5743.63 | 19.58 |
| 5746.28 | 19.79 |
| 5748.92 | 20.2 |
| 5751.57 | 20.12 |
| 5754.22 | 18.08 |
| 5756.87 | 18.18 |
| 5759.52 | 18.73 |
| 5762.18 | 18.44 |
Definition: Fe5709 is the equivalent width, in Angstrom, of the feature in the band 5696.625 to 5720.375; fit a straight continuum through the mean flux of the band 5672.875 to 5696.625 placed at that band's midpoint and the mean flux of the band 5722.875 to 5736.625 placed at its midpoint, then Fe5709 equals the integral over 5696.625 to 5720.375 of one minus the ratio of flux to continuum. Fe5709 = 1.6 Angstrom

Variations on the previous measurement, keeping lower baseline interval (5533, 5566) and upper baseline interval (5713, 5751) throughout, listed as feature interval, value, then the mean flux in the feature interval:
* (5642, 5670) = 1.34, 18.7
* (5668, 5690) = 1.11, 18.7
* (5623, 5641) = 0.52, 19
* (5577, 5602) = 1.38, 18.5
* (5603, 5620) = 0.25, 19.3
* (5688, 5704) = 1.31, 18.1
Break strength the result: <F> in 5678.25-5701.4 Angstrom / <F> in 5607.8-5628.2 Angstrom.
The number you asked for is 0.96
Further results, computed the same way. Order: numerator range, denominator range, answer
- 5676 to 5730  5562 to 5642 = 0.99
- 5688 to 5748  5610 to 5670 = 1.01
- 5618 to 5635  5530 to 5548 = 0.97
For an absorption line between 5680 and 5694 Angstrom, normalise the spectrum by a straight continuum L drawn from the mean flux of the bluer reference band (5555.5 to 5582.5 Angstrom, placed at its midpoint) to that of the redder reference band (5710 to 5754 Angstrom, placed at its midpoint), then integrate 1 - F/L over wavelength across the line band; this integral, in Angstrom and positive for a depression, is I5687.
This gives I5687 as 1.1 Angstrom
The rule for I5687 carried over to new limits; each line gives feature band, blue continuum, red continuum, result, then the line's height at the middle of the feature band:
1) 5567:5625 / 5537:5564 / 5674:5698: 1.6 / 19.4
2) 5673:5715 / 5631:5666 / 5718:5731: 3.7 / 19.9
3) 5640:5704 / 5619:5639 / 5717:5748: 2.4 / 19.3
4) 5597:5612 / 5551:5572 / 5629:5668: -0.4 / 18.9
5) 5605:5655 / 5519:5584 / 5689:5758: 0.2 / 19.1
